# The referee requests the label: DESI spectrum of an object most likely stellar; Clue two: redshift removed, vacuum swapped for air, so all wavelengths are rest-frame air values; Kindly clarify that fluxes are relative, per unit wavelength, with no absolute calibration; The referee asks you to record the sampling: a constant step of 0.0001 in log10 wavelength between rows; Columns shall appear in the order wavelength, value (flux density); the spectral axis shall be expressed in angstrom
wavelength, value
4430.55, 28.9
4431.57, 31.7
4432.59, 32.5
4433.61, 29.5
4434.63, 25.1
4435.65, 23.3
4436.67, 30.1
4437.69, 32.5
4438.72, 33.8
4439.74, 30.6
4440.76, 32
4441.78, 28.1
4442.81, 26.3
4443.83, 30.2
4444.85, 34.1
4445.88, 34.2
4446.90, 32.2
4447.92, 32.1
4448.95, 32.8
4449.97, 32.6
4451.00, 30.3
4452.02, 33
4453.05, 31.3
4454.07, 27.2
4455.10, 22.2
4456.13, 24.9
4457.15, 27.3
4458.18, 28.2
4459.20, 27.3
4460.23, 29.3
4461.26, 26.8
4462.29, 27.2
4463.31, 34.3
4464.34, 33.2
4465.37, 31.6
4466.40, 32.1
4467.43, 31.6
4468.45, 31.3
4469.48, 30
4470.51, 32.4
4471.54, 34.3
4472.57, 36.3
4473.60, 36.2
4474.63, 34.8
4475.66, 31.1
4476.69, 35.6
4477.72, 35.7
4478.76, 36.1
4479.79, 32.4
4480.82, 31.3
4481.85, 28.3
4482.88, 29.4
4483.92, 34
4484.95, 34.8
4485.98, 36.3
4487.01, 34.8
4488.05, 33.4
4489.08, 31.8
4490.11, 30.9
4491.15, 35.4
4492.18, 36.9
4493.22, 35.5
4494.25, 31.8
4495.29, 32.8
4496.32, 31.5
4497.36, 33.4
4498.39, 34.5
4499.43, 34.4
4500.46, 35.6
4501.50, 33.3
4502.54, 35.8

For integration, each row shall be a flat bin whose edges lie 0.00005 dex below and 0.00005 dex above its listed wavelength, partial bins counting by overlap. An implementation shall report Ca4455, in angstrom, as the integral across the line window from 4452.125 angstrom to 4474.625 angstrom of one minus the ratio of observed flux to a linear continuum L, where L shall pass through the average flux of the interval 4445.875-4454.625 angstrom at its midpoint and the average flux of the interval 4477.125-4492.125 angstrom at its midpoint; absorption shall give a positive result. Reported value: 1.3 angstrom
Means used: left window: 31.6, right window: 33.3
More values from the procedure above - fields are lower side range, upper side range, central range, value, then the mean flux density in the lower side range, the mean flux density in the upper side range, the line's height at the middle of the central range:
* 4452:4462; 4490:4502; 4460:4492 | -2.3 angstrom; 27.5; 33.9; 30.6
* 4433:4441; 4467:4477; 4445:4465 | 1.0 angstrom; 29.6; 33.4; 31.5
